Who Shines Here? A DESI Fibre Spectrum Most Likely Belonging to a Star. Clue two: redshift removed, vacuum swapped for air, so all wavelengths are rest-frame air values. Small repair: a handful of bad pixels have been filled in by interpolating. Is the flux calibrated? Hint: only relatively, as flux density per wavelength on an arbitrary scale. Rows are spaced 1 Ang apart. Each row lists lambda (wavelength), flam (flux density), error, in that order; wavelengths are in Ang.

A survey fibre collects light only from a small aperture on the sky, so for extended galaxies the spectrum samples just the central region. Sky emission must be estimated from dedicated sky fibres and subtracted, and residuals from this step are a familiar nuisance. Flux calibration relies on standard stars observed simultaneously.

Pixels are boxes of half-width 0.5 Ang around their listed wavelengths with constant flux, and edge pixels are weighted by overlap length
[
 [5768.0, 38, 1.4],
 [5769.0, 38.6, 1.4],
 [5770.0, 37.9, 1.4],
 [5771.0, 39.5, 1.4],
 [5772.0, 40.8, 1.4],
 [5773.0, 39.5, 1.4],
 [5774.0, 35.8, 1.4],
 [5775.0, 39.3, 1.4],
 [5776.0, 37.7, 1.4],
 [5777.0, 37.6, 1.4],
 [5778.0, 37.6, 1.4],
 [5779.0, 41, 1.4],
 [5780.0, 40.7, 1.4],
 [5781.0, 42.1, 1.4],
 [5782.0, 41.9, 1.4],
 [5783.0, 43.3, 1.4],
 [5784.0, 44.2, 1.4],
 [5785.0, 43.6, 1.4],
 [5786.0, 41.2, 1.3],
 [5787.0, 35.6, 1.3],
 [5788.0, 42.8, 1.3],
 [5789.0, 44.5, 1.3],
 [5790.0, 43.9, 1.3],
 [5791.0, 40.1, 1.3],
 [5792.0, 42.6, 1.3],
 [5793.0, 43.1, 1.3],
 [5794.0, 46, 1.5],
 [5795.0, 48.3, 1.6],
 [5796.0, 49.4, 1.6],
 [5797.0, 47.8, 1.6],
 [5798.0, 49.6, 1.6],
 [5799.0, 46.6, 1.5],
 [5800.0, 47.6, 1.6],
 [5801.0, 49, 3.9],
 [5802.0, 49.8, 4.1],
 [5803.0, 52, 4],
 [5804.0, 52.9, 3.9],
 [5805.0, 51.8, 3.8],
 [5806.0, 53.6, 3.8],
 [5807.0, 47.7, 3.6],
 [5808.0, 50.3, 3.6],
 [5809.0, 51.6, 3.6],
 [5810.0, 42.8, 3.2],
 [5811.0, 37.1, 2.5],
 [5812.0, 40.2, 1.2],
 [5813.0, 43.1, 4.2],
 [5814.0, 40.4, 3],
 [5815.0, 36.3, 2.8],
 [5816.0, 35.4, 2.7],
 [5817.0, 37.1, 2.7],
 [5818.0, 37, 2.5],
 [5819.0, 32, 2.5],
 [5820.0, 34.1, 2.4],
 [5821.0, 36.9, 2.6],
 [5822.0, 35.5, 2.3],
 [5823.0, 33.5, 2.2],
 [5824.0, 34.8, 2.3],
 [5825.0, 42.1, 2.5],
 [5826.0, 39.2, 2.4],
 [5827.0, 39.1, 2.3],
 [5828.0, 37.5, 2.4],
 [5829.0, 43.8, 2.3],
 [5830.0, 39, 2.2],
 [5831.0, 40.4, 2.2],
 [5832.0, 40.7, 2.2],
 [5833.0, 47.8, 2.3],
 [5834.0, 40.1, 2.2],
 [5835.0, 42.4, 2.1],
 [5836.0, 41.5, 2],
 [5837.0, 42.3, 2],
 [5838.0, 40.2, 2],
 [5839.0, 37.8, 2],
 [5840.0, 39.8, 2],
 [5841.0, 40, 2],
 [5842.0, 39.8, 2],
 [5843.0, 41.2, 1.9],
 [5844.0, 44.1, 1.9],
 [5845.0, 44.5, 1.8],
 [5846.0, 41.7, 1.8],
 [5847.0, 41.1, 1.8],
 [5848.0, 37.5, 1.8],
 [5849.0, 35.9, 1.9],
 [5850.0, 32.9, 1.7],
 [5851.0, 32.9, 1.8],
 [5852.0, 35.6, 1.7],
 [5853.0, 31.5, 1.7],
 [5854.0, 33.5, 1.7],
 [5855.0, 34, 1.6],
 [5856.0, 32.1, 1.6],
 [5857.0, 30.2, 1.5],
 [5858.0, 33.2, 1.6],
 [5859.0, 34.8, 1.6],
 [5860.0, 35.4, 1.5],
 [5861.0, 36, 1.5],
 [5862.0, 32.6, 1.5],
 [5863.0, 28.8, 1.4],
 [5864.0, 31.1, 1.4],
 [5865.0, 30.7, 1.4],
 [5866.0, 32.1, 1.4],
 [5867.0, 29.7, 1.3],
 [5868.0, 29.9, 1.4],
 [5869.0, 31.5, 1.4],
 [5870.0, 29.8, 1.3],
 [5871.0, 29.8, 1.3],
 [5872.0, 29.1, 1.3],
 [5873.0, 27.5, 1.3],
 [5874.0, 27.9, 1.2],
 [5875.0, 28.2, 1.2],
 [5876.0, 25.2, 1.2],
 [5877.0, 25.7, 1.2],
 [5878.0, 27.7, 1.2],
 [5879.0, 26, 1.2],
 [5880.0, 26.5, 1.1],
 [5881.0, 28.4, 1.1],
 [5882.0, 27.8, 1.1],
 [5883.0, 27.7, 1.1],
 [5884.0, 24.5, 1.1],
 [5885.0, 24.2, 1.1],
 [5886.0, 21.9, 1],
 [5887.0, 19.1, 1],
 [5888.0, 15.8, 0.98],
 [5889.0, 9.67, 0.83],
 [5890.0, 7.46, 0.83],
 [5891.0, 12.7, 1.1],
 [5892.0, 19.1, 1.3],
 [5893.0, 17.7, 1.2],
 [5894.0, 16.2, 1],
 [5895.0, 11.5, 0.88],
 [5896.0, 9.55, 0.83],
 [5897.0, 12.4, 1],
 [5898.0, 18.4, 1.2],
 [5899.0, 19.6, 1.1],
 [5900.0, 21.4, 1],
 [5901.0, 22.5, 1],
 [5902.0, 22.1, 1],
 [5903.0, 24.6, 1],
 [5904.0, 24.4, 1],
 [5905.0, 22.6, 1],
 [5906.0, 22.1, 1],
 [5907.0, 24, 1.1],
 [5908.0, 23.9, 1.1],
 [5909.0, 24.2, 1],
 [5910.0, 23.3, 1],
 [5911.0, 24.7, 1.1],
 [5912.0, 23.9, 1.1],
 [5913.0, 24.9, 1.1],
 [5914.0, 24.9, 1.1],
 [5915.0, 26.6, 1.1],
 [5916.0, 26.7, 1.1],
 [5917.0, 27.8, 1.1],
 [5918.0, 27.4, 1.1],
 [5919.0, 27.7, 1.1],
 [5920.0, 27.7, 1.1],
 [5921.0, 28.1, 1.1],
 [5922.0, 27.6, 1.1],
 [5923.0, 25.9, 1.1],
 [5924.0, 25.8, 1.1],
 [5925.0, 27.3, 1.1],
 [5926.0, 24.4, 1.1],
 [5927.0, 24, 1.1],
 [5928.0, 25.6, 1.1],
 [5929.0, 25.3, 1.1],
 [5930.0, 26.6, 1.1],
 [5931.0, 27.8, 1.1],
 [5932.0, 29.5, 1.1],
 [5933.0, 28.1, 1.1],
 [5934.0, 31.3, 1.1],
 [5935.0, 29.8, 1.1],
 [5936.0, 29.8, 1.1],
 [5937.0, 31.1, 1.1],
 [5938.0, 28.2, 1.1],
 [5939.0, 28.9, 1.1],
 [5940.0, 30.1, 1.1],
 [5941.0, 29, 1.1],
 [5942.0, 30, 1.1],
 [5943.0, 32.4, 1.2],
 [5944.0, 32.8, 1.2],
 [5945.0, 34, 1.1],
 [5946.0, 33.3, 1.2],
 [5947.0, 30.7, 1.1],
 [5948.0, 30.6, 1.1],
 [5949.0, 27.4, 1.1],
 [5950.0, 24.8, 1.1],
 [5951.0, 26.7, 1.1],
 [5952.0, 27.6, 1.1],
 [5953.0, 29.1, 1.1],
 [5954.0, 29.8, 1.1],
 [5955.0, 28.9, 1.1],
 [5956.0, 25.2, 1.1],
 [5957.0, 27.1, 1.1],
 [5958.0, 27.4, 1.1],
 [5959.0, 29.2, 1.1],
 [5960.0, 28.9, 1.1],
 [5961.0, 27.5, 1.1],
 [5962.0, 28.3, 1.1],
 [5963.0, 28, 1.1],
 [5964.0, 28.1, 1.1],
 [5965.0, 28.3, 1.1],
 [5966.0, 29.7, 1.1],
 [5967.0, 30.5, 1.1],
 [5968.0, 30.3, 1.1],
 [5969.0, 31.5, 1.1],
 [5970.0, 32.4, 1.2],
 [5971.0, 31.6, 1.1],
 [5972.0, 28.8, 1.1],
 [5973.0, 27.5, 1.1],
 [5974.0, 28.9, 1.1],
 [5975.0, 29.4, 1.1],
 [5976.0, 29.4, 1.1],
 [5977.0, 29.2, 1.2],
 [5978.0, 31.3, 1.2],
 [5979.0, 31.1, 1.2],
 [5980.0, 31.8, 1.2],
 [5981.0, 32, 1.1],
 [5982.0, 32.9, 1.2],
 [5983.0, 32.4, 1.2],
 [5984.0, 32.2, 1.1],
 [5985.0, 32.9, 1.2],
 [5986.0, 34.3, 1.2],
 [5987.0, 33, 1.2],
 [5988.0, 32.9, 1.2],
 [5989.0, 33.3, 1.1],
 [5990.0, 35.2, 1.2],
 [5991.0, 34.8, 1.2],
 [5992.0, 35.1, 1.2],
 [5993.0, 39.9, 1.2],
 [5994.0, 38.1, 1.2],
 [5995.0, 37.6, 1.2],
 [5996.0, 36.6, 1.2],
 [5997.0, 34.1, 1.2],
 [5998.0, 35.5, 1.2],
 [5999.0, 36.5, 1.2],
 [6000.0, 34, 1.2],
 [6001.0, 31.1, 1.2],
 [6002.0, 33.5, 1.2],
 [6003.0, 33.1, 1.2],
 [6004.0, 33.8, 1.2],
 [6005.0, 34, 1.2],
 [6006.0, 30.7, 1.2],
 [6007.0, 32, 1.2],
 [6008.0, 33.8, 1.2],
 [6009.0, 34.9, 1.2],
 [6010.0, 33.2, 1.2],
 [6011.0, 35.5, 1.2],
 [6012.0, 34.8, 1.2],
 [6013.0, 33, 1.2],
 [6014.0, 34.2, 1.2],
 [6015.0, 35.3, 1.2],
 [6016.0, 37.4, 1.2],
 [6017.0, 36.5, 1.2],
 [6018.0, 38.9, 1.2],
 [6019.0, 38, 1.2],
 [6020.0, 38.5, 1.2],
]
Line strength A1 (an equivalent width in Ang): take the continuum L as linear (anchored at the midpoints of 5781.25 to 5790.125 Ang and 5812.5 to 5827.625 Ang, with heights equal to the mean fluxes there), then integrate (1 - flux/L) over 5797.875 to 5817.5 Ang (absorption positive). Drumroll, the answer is -3.3 Ang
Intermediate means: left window 42.3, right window 37.1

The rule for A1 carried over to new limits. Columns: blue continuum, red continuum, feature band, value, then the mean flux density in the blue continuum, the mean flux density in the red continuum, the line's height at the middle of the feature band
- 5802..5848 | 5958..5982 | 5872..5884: 3.2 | 41.4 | 29.7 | 37.2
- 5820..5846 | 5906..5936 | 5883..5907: 9.3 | 40.1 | 26.4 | 30.4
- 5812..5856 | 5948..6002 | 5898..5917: 6.0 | 38.5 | 31.2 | 34.6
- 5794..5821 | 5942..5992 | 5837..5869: 4.0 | 44.6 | 30.4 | 40.6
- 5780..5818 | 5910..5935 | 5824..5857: -0.3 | 44.6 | 26.6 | 38.6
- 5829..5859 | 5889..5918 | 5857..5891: 3.2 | 38.4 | 20.6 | 29.4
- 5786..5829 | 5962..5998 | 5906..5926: 5.7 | 42.9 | 32.1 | 36.1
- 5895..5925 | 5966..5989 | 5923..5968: -1.8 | 23.5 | 31.2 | 27.5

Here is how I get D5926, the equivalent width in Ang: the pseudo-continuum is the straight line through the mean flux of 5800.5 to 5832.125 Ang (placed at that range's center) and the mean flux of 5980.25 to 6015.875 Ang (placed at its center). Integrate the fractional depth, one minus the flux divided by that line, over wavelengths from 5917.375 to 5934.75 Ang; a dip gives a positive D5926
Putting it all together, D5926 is 4.71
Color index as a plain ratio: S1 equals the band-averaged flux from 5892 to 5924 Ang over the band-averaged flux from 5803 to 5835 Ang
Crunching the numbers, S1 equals 0.6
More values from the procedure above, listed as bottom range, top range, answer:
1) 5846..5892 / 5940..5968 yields 1.02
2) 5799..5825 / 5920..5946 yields 0.67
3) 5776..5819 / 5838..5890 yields 0.71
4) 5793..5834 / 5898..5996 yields 0.67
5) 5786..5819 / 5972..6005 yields 0.74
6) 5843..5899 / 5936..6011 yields 1.13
